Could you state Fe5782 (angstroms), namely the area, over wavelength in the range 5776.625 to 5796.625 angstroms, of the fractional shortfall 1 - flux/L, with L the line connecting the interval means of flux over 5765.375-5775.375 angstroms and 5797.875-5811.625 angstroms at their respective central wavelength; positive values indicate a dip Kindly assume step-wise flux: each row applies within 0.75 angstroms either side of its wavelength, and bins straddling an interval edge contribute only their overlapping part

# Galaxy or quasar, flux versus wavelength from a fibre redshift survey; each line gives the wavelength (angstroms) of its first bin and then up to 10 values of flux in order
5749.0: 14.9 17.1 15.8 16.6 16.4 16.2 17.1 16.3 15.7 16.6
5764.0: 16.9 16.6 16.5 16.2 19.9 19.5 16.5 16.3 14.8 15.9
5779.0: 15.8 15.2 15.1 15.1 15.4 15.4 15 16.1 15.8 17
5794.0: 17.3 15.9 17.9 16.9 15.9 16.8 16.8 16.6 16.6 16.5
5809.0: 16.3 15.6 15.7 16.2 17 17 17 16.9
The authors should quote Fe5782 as 1.32 angstroms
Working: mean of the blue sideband 17.4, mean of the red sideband 16.4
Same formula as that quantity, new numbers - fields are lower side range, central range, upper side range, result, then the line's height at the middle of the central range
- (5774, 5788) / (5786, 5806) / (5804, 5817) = -0.7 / 15.9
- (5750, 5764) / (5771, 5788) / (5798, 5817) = 0.6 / 16.4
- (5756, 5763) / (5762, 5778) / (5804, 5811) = -0.5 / 16.4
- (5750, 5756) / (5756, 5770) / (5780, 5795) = -0.4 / 16.2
